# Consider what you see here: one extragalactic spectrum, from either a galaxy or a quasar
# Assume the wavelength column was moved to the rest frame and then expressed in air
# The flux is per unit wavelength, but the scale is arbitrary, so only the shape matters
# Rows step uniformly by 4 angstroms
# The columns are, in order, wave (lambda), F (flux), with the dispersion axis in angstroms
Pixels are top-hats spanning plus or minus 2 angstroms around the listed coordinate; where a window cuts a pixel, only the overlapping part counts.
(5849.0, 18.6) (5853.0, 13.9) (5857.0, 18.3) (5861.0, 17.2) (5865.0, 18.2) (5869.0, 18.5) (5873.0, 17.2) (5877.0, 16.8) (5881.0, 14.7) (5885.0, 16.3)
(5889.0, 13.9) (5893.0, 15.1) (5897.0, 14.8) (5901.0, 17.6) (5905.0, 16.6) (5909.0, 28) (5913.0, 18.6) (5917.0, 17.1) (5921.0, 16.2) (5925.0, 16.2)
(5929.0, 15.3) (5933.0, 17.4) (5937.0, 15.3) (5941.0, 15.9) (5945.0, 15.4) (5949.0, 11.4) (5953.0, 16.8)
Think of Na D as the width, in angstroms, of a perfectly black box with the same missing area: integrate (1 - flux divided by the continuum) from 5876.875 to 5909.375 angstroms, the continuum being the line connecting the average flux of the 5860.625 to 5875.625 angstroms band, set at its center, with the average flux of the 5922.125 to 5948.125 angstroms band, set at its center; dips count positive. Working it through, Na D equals 0.8 angstroms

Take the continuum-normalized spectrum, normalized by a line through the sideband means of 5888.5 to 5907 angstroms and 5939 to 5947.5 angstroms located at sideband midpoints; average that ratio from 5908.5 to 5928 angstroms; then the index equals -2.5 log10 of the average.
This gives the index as -0.176 mag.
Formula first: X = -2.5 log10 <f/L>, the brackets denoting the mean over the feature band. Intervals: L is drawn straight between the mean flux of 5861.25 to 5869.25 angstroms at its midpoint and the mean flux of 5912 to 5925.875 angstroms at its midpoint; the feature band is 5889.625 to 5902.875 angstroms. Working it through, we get 0.120 mag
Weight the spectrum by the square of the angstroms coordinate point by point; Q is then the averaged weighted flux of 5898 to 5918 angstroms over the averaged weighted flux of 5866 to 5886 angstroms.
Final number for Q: 1.17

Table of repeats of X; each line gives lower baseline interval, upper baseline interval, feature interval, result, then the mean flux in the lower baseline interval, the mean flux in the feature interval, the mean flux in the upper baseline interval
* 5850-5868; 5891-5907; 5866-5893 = 0.022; 17.1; 16.2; 16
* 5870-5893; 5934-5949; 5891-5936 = -0.135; 15.8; 17.5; 15.1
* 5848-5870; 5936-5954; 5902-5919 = -0.249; 17.4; 19.9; 14.8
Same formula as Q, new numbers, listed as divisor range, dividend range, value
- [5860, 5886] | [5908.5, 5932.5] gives 1.07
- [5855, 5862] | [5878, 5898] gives 0.85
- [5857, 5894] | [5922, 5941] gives 0.99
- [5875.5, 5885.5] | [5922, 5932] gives 1.02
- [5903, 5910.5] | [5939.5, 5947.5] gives 0.71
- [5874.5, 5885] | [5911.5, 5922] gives 1.10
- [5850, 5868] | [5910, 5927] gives 1.06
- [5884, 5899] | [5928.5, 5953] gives 1.04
